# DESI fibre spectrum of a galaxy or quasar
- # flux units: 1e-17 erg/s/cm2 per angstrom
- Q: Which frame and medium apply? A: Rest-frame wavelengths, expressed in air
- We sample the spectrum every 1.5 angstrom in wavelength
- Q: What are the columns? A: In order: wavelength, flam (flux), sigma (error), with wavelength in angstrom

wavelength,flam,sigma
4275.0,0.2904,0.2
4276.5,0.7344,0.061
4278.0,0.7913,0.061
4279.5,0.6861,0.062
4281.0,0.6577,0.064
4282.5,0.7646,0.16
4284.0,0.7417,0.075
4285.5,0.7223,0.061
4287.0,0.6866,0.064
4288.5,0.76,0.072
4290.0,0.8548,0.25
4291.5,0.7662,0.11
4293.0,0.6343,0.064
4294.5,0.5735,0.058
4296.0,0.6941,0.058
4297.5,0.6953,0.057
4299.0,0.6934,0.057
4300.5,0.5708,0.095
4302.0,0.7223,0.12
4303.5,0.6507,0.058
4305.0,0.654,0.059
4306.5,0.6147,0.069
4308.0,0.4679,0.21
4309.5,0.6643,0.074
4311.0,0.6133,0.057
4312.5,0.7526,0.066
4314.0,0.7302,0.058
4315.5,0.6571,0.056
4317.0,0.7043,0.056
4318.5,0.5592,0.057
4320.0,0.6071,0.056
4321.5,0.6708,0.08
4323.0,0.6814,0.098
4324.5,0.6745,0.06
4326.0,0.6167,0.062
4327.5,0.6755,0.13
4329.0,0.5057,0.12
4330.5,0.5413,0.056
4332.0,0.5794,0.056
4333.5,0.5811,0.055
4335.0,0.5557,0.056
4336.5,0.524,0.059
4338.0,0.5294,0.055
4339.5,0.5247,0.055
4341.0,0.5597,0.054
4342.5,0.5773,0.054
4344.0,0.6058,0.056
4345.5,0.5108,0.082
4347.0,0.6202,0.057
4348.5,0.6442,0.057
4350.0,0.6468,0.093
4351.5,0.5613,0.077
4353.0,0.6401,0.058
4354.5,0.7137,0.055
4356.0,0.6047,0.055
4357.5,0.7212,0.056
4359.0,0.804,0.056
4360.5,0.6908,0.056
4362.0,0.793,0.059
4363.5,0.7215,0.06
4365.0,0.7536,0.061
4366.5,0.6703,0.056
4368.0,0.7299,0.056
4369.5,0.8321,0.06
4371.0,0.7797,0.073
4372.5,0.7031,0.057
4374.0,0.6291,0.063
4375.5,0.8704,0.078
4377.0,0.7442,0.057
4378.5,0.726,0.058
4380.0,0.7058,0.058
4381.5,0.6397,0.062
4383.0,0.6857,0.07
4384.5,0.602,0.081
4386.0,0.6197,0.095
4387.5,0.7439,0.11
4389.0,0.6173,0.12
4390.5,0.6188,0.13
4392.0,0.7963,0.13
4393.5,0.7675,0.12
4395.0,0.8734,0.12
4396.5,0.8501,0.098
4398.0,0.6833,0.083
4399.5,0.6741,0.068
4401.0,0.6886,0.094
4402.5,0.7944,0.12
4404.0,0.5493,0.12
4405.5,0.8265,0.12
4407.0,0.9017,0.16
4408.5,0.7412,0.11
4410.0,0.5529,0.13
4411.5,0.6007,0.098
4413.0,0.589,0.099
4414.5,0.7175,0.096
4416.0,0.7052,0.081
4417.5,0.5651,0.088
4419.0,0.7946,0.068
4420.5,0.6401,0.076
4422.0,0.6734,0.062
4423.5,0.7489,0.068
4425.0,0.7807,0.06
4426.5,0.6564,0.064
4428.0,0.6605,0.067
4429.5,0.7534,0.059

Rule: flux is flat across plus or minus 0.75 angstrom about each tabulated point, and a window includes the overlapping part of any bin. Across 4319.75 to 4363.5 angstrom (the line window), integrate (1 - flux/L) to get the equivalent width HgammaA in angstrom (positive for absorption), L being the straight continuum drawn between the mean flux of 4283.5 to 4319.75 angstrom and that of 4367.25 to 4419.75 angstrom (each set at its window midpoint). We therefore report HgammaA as 4.4 angstrom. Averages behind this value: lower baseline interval 0.673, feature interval 0.621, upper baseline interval 0.712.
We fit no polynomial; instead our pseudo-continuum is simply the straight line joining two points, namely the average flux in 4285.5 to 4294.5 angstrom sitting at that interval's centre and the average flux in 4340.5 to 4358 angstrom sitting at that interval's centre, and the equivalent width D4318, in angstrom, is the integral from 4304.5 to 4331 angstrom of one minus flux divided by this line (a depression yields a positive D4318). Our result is 1.60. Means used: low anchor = 0.725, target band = 0.633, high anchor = 0.616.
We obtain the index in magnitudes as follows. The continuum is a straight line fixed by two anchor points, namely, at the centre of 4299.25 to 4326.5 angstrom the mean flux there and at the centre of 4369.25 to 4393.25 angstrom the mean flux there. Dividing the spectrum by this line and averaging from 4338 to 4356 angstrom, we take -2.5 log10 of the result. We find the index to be 0.134 mag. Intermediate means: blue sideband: 0.646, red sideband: 0.706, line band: 0.598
